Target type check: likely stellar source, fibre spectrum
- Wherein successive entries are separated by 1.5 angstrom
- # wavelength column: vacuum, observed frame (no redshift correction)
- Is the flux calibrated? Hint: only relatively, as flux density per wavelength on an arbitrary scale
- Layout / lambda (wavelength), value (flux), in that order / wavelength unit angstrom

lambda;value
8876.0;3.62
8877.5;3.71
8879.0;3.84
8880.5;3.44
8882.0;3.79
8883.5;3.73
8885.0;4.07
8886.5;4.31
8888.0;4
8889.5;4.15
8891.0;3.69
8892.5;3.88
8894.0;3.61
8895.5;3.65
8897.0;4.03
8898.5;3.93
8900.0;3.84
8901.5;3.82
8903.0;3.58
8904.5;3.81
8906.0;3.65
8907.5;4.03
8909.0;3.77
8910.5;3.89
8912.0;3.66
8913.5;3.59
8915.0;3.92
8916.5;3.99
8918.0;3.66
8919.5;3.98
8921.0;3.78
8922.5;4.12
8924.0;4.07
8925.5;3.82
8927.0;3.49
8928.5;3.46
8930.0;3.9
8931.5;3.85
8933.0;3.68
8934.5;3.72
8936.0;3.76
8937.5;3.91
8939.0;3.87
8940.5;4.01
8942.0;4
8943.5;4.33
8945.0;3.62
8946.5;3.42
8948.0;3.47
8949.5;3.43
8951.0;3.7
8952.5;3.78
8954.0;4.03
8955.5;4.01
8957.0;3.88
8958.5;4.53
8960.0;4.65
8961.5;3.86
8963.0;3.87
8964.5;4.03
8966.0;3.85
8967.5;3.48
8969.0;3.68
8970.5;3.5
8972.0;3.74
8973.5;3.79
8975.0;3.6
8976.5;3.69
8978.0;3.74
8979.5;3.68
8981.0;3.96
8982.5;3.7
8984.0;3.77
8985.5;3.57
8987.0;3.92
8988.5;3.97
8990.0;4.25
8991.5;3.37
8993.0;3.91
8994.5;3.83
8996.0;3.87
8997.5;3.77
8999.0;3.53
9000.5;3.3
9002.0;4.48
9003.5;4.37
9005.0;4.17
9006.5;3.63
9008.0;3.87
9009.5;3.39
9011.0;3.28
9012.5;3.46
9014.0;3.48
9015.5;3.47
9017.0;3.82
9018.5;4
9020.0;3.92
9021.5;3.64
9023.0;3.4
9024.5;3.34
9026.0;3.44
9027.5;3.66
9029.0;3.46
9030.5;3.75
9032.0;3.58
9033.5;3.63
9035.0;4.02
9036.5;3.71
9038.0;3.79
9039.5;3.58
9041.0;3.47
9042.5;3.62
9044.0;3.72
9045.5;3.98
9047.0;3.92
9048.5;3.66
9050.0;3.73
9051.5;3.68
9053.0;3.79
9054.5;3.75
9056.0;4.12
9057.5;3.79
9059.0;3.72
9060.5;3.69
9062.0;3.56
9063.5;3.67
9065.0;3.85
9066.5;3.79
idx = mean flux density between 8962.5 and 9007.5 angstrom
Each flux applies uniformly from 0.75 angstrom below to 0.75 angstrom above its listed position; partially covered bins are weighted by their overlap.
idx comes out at 3.8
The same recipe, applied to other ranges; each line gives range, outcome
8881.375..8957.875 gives 3.83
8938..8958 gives 3.82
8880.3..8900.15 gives 3.88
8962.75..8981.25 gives 3.73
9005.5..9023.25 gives 3.63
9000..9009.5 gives 3.94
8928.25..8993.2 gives 3.82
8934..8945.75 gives 3.91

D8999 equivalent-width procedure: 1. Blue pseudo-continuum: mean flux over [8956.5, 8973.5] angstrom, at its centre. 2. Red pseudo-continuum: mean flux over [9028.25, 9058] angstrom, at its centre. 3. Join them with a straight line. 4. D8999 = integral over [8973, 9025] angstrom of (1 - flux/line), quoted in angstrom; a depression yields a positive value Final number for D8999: 1.3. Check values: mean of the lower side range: 3.91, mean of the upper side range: 3.74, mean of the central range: 3.74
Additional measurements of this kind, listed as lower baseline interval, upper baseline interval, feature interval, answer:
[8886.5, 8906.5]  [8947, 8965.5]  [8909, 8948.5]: 0.8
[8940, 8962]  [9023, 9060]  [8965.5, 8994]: 0.7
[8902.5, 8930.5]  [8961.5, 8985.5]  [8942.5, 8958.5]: -0.2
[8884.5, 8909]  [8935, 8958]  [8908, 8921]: 0.1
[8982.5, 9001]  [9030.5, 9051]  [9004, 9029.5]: 0.8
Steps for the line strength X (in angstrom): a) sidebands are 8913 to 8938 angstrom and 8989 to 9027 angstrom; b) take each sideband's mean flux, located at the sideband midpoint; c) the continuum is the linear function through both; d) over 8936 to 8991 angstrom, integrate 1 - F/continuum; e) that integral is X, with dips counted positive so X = -1.03 angstrom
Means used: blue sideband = 3.81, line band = 3.84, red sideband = 3.72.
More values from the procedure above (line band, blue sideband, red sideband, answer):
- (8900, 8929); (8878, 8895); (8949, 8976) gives 0.46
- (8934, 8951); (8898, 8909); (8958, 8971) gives 0.50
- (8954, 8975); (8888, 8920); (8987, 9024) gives -0.68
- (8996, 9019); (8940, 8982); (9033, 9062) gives 0.32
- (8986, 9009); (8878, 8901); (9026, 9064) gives -0.69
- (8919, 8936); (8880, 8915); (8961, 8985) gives -0.03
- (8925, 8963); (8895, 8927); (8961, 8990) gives -0.49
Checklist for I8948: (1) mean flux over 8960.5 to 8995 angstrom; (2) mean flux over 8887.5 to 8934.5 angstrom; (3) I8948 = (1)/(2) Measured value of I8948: 0.99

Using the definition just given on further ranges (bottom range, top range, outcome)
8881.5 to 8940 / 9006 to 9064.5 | 0.96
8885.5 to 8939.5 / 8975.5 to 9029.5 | 0.97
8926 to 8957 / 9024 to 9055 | 0.98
